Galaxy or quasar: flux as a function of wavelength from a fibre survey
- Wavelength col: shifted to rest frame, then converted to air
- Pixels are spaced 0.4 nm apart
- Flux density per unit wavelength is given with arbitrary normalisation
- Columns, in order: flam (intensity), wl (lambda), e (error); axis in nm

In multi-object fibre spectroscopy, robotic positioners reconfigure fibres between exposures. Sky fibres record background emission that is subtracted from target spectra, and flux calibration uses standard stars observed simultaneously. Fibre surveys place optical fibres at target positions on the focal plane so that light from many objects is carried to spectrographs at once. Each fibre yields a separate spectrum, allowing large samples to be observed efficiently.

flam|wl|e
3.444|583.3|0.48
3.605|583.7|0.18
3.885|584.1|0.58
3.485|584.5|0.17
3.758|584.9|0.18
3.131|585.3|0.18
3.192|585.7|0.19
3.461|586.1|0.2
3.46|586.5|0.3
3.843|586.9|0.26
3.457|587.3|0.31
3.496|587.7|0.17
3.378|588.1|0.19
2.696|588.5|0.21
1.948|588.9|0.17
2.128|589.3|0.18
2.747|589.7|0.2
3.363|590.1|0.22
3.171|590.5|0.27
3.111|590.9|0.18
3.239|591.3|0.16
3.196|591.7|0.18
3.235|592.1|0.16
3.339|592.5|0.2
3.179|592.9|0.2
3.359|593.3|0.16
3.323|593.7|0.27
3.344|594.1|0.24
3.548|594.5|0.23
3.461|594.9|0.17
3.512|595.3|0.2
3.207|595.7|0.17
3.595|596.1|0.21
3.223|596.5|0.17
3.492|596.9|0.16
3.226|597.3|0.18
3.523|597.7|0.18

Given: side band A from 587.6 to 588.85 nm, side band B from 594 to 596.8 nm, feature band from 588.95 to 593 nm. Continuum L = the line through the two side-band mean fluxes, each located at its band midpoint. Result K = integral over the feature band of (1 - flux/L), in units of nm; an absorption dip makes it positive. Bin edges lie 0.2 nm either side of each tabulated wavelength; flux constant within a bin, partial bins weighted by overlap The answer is 0.190 nm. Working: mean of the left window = 3.02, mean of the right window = 3.42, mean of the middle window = 3.03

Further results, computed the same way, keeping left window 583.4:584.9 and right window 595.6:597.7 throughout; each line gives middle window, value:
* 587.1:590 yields 0.57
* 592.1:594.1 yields 0.09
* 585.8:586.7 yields 0.04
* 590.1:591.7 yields 0.14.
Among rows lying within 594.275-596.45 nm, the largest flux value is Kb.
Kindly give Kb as 3.595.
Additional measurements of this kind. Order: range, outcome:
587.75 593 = 3.378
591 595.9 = 3.548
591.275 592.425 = 3.239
